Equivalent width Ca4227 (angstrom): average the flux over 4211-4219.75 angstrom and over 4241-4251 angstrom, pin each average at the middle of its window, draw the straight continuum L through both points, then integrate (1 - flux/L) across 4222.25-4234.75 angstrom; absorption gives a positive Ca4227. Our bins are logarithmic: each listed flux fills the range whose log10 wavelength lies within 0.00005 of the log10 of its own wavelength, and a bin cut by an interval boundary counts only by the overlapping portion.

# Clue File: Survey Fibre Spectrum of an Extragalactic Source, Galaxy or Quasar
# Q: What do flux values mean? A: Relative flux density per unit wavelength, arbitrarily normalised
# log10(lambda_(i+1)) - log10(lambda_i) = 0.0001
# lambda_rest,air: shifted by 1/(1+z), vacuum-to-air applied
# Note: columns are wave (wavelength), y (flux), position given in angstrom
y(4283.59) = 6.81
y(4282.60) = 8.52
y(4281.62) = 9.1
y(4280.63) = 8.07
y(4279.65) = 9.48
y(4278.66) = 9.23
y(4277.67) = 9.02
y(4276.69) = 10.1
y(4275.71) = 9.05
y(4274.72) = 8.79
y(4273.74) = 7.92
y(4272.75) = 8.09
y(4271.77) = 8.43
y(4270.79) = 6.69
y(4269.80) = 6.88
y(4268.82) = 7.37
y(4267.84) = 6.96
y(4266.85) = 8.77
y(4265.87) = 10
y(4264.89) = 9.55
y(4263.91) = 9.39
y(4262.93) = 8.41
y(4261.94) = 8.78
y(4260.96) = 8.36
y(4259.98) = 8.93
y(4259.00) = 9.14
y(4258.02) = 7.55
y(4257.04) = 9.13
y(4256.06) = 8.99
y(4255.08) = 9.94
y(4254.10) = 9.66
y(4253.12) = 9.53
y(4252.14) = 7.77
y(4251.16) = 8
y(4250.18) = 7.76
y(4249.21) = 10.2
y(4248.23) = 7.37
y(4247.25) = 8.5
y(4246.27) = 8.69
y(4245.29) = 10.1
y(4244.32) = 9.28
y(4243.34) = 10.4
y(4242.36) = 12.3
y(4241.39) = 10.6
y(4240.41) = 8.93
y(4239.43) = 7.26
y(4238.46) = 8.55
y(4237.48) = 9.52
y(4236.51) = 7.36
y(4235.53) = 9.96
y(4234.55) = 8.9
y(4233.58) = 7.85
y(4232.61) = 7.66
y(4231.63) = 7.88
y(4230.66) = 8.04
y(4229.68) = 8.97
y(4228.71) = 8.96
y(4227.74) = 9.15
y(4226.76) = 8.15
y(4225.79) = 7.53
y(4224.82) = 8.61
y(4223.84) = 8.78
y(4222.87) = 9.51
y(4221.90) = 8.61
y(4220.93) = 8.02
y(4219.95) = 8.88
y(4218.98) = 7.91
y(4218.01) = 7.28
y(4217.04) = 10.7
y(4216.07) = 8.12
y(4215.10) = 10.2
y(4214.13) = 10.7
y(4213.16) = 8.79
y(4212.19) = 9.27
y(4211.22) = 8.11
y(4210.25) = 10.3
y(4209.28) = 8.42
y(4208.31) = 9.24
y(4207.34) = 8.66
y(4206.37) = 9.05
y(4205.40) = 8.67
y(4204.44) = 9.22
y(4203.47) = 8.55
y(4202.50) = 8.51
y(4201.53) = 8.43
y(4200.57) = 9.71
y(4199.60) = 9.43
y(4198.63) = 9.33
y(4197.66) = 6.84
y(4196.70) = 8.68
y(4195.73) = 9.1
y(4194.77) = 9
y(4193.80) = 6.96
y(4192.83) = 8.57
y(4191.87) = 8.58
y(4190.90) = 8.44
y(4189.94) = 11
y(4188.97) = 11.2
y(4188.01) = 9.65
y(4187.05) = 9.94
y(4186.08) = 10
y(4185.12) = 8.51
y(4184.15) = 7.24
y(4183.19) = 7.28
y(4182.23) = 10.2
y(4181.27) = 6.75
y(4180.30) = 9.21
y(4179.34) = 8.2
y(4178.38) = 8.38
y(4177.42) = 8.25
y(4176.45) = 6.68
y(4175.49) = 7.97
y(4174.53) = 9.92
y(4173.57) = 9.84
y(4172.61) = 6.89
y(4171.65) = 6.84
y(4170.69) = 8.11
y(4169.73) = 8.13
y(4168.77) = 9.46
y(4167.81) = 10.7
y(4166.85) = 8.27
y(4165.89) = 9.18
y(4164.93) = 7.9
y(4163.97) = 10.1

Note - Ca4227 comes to 1.0 angstrom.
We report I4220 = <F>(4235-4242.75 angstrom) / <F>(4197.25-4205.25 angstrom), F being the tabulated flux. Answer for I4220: 1.1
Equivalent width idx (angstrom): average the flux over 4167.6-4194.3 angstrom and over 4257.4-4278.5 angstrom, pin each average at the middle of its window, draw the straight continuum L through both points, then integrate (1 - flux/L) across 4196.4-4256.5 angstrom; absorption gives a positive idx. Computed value -2.1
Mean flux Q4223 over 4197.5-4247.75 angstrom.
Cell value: 8.9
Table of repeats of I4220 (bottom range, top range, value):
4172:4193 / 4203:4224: 1.02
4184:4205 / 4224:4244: 0.98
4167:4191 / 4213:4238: 0.99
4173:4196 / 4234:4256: 1.04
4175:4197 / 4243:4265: 1.03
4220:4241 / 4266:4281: 0.98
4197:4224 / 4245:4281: 0.97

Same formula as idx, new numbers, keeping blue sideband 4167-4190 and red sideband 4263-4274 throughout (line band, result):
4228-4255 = -1.79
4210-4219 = -0.70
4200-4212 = -0.50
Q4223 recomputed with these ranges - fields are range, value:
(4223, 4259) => 8.84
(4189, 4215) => 8.96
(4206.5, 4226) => 8.9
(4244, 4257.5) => 8.92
